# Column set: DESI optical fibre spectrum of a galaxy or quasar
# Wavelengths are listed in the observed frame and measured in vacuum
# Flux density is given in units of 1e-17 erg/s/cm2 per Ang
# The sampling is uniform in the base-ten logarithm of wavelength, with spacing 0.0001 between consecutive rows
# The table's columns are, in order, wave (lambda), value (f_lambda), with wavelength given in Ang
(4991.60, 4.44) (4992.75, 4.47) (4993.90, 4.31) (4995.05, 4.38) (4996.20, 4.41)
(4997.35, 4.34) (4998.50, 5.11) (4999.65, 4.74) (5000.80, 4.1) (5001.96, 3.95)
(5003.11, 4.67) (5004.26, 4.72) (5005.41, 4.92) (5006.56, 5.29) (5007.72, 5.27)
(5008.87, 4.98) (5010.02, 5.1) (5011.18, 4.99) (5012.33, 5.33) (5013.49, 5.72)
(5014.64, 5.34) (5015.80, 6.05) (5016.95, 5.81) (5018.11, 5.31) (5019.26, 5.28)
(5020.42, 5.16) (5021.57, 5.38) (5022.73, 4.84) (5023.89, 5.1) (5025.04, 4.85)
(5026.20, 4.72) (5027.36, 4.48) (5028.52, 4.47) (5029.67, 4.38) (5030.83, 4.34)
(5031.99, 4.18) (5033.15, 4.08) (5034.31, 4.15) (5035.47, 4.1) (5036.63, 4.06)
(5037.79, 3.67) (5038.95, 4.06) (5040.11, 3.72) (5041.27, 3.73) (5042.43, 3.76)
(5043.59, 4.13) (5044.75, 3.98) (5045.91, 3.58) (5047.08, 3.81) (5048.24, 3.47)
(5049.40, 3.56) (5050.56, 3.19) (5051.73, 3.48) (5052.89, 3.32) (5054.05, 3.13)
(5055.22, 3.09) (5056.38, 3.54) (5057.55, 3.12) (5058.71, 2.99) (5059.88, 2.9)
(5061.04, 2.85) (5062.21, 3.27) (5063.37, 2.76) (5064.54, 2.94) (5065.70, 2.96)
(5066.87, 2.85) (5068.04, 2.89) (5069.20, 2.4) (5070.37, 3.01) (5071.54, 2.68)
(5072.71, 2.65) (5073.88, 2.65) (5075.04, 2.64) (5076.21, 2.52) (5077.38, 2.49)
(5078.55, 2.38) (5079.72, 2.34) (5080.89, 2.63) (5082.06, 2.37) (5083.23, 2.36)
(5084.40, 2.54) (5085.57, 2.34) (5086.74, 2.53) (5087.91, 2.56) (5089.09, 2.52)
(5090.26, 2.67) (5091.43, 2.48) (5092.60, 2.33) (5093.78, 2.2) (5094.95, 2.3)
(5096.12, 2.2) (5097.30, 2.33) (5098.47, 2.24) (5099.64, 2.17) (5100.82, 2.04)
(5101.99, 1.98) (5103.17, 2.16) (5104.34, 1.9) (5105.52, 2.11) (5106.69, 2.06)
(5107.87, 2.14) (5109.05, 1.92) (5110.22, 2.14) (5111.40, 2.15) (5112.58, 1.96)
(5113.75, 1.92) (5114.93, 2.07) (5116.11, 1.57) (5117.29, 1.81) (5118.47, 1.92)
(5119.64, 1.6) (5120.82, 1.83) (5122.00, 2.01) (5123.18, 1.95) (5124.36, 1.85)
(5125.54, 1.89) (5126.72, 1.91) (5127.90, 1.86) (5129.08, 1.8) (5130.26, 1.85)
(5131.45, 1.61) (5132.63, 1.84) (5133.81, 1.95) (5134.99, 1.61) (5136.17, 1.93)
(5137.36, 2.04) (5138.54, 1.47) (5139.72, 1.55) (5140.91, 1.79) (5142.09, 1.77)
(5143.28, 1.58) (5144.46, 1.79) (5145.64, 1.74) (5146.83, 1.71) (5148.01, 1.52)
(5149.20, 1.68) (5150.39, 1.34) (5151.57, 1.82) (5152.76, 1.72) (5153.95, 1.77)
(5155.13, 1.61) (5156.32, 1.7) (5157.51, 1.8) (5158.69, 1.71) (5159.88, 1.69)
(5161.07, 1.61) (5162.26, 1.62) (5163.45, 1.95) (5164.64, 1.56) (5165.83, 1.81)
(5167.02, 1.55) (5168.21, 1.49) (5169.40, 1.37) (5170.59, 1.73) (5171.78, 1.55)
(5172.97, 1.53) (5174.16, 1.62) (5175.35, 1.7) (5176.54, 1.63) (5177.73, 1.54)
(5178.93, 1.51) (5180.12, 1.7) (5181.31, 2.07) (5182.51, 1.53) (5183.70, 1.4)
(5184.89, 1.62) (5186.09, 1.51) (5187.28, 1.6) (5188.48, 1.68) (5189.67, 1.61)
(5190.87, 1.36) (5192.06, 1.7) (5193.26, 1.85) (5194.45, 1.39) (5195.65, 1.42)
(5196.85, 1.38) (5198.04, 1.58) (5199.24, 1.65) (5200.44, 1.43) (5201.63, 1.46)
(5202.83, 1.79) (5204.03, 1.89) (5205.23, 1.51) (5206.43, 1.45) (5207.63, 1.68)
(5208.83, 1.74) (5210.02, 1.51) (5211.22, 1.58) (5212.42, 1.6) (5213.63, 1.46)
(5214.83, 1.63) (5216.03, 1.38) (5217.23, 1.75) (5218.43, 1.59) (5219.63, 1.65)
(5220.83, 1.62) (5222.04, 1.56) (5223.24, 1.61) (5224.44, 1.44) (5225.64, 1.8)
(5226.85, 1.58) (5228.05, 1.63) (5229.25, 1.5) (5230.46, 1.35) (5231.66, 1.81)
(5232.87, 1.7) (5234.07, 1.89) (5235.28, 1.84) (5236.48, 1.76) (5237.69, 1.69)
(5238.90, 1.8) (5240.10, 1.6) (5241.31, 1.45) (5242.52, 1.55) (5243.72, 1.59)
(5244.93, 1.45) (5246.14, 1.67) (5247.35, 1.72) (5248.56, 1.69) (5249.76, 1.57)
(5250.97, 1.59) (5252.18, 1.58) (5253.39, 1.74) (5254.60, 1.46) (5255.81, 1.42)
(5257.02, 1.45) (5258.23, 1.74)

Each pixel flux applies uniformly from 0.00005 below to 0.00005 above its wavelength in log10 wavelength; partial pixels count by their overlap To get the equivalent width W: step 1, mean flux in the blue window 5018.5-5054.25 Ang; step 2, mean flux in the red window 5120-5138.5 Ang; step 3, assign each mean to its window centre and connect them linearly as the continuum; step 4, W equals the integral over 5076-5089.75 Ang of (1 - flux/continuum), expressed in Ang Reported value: 2.43 Ang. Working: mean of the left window 4.15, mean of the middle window 2.46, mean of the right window 1.85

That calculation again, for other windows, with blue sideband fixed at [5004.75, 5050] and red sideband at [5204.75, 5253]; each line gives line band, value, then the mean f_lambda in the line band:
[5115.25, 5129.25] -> 5.9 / 1.84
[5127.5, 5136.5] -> 3.7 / 1.8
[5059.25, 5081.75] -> 7.0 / 2.72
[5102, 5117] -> 6.1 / 2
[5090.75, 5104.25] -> 5.1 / 2.21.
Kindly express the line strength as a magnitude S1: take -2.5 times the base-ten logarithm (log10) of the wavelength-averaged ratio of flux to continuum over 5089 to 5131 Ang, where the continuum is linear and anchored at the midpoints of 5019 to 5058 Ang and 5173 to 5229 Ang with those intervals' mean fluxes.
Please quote 0.41 mag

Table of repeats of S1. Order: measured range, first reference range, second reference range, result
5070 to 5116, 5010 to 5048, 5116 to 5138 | 0.20 mag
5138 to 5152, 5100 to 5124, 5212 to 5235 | 0.13 mag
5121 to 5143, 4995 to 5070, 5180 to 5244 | 0.45 mag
